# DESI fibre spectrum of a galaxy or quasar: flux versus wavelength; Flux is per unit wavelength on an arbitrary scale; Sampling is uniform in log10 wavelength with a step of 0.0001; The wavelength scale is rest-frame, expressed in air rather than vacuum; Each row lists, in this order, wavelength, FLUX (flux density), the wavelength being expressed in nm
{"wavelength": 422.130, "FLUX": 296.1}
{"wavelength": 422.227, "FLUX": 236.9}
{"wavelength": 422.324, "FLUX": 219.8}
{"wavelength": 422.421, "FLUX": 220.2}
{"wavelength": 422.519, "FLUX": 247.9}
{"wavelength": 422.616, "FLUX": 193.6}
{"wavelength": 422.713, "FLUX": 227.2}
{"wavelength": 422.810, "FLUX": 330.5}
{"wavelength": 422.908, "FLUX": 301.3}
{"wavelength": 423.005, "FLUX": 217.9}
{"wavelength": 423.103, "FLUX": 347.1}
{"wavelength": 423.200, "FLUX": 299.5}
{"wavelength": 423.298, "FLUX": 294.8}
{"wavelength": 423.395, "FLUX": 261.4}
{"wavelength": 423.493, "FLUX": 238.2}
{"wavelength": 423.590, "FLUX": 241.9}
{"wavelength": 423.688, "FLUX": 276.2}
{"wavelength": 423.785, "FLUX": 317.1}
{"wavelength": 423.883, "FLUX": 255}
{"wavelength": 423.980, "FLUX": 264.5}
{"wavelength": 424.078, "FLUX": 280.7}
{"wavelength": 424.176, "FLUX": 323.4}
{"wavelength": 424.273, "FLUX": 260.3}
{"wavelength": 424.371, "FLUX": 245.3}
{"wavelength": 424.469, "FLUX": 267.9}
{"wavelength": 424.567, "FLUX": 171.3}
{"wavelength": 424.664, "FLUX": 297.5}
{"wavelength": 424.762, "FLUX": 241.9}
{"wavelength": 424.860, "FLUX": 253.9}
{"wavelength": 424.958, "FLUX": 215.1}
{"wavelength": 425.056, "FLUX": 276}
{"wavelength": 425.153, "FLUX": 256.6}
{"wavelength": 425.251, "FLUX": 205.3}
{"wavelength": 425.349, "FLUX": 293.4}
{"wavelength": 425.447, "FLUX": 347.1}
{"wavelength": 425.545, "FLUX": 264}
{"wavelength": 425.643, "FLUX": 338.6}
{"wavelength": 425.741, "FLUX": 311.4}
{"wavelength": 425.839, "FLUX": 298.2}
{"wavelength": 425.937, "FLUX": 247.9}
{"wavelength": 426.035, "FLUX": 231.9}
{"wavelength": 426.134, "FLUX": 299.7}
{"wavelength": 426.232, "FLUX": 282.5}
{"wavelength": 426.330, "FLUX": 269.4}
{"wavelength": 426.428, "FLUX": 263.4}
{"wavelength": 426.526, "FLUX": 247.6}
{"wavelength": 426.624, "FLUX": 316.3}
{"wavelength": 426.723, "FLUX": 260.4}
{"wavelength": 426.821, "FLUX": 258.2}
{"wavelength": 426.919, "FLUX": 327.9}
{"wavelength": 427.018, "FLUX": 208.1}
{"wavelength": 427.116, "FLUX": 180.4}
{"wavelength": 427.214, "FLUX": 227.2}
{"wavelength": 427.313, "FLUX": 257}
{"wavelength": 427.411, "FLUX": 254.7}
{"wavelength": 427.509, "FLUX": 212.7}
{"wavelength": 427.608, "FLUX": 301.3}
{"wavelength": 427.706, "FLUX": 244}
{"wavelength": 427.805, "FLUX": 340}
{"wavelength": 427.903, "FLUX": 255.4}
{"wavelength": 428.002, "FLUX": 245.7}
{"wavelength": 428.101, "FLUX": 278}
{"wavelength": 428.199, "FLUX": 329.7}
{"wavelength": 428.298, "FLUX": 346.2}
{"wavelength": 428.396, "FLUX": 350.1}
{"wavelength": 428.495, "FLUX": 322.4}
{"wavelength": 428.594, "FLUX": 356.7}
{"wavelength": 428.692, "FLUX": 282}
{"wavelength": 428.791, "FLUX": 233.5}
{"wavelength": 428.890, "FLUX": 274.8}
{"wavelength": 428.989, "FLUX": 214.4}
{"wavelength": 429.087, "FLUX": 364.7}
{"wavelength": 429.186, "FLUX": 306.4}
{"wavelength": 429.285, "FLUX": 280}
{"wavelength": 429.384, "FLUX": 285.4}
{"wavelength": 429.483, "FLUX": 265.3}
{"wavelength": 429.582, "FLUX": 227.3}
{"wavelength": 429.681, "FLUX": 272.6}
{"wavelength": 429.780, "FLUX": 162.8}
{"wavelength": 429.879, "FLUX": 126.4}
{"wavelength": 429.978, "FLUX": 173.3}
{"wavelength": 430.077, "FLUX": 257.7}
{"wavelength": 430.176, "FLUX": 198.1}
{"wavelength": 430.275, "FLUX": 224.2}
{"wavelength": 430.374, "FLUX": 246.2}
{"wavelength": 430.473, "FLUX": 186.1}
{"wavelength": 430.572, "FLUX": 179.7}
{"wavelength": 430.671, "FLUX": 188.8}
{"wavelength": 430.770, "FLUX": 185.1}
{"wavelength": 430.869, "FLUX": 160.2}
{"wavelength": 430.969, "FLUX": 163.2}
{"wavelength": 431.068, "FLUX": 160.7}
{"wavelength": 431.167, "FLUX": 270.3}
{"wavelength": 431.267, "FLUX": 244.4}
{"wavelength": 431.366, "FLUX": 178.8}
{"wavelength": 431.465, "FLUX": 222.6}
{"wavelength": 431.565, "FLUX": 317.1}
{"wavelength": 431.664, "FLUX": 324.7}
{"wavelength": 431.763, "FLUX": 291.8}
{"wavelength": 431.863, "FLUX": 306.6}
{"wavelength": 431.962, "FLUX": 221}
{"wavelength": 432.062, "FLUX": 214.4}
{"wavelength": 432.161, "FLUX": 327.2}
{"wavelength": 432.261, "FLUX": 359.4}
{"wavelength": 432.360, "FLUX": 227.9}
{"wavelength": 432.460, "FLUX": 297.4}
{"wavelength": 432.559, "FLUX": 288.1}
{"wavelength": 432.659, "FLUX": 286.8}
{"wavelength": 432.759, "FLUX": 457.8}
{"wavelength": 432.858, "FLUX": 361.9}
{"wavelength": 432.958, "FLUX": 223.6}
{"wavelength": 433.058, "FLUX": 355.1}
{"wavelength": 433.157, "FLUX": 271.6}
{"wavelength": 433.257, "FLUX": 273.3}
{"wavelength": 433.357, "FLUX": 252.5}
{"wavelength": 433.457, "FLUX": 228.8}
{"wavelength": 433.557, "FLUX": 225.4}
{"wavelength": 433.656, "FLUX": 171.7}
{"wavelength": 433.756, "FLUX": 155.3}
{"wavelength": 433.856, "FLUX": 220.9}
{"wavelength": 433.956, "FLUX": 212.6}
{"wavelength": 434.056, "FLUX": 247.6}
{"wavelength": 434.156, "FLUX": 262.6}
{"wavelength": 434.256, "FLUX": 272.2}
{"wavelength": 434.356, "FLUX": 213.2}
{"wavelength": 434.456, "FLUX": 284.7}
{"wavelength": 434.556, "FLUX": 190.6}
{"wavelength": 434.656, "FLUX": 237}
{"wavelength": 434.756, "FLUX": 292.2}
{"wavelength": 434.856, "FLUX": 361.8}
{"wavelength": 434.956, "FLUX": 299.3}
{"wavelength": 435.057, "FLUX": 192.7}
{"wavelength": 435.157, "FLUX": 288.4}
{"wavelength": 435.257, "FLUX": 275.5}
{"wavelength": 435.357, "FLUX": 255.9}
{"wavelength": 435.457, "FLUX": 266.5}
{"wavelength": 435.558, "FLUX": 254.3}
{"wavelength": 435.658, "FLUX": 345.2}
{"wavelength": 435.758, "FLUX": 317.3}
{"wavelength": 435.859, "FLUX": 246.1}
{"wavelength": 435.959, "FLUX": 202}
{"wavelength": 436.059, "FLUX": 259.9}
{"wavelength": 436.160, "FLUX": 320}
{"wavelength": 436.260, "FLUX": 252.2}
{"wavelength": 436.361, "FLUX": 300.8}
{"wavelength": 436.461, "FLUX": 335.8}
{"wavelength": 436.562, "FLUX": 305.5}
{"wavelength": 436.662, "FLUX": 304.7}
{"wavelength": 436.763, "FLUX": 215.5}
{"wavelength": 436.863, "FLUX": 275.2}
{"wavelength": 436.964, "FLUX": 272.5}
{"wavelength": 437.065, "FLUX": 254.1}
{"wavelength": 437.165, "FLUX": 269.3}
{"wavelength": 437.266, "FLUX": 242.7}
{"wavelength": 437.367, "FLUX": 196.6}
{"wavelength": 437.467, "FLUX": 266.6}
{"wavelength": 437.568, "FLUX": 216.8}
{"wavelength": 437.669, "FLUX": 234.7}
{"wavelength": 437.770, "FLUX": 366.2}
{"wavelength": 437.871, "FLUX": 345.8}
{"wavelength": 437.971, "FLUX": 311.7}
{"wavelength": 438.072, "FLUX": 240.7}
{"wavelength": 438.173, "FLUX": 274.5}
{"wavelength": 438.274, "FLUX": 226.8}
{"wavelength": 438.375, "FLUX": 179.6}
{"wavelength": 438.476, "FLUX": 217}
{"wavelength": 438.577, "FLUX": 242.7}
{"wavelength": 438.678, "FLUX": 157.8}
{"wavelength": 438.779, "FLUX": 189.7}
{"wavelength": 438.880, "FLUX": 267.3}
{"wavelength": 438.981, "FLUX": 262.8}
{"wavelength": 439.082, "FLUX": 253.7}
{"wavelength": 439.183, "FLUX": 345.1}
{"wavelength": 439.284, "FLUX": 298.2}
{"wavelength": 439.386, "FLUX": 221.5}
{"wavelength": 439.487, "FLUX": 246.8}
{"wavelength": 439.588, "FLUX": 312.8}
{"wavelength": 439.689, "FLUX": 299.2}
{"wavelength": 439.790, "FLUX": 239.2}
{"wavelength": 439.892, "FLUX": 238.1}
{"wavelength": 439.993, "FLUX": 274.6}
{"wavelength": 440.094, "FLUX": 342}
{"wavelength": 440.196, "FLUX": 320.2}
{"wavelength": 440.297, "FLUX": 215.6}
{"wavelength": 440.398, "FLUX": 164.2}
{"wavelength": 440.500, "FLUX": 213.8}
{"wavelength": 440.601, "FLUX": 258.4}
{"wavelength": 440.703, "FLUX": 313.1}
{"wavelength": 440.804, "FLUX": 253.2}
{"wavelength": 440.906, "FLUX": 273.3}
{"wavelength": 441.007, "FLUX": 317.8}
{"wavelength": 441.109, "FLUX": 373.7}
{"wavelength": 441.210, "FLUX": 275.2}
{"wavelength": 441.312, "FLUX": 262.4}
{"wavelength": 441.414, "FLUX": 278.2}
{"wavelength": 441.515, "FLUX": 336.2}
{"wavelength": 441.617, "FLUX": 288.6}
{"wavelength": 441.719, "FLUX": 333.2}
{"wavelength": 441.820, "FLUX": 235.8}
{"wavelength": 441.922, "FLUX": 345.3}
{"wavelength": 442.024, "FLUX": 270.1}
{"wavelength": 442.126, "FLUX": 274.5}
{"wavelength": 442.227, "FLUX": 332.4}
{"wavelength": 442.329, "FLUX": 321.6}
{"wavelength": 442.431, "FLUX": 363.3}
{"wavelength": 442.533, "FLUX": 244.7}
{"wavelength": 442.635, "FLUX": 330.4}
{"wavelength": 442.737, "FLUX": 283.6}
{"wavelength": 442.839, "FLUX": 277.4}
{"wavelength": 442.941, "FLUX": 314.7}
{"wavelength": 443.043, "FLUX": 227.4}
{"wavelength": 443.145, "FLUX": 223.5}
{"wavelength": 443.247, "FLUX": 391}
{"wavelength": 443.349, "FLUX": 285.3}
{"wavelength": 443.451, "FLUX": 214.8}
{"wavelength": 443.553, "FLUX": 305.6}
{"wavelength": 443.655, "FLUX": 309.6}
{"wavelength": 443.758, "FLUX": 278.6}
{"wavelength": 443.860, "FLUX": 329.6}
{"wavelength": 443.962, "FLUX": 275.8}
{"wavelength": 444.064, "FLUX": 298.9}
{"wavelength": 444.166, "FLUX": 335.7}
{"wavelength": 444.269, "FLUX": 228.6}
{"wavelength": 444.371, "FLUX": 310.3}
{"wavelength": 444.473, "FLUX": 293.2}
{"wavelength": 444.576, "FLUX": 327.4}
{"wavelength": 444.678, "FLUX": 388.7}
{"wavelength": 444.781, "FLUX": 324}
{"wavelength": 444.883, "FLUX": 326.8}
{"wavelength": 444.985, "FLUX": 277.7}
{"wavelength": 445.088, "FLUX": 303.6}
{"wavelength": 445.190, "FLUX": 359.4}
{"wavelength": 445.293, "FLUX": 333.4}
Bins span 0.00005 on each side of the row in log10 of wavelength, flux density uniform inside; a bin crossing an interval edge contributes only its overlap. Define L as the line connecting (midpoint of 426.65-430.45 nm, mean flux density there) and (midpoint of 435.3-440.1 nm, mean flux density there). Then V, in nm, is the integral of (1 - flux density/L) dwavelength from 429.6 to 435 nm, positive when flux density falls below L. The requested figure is 0.33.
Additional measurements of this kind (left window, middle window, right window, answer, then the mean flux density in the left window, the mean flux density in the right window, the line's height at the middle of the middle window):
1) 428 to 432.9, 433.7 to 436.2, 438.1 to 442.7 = 0.07 nm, 261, 273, 266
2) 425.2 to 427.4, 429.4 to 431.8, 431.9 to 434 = 0.45 nm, 269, 269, 269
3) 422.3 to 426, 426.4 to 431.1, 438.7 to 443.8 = 0.36 nm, 267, 281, 271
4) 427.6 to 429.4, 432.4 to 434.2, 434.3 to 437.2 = 0.09 nm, 295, 272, 280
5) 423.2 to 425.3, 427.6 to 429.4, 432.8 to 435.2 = -0.26 nm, 260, 255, 258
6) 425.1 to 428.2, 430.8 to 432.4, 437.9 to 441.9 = 0.12 nm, 270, 267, 268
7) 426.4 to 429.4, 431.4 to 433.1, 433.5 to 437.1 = -0.19 nm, 278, 261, 268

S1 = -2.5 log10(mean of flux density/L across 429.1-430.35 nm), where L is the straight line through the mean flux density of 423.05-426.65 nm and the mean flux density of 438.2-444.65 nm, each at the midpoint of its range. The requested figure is 0.17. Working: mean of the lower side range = 273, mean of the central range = 236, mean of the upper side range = 279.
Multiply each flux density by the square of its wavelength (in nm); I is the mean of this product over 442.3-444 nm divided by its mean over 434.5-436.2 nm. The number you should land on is 1.1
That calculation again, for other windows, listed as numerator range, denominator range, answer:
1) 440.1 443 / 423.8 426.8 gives 1.15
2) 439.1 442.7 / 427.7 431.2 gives 1.21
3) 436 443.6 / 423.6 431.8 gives 1.13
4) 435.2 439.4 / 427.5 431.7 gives 1.10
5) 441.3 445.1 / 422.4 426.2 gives 1.21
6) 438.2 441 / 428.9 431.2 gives 1.20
